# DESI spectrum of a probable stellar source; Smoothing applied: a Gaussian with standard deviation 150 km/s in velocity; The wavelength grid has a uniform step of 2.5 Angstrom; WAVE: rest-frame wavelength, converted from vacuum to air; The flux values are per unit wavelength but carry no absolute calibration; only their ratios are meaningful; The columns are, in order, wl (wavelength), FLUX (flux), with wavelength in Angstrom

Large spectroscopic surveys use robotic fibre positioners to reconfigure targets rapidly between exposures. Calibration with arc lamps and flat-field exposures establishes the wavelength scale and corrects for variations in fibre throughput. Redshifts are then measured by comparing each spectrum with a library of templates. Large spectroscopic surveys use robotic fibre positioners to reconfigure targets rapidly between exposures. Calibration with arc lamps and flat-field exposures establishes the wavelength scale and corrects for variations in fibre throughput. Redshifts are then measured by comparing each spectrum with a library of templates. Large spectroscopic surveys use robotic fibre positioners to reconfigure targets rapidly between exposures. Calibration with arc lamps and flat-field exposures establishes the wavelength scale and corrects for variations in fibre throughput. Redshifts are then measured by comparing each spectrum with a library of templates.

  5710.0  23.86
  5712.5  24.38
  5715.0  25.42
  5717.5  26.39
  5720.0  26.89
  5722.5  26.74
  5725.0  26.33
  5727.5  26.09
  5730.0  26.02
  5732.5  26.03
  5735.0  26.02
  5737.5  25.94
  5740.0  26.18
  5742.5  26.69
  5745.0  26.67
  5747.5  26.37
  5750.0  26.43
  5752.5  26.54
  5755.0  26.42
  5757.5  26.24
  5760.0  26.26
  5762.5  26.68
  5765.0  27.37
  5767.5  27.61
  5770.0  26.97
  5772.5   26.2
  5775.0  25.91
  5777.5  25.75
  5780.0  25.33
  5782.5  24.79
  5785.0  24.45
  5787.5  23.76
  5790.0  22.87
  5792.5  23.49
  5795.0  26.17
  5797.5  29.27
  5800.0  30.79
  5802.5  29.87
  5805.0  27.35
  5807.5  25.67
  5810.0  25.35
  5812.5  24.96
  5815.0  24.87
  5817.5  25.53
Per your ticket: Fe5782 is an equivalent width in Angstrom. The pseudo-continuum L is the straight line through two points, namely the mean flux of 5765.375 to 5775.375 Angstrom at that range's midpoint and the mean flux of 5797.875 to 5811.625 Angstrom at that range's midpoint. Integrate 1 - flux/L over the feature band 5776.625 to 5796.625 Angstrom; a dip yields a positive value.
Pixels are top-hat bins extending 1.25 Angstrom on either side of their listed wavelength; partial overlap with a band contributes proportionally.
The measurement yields 1.9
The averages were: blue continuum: 26.8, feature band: 24.6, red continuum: 27.8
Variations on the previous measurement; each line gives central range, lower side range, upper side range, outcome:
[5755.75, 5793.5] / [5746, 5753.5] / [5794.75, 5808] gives 2.48 Angstrom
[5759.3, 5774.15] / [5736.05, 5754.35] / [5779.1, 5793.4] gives -0.97 Angstrom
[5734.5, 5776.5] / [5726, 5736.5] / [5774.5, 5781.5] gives -1.12 Angstrom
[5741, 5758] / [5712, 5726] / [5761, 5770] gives 0.20 Angstrom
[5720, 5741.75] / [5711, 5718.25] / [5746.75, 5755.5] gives -0.36 Angstrom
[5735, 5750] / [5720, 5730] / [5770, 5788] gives -0.16 Angstrom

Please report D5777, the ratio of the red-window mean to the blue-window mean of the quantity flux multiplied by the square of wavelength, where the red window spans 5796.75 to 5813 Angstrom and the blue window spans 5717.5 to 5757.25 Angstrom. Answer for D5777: 1.07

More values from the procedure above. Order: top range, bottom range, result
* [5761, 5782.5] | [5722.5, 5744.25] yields 1.02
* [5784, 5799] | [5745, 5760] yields 0.96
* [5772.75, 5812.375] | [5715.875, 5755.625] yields 1.01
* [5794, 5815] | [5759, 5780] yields 1.04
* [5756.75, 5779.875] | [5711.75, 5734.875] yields 1.03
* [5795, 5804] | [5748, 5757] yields 1.13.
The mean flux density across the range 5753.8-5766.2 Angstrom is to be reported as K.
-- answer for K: 26.6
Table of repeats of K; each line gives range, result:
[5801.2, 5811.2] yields 27.1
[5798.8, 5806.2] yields 29.3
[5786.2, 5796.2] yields 24.1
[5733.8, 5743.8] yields 26.2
